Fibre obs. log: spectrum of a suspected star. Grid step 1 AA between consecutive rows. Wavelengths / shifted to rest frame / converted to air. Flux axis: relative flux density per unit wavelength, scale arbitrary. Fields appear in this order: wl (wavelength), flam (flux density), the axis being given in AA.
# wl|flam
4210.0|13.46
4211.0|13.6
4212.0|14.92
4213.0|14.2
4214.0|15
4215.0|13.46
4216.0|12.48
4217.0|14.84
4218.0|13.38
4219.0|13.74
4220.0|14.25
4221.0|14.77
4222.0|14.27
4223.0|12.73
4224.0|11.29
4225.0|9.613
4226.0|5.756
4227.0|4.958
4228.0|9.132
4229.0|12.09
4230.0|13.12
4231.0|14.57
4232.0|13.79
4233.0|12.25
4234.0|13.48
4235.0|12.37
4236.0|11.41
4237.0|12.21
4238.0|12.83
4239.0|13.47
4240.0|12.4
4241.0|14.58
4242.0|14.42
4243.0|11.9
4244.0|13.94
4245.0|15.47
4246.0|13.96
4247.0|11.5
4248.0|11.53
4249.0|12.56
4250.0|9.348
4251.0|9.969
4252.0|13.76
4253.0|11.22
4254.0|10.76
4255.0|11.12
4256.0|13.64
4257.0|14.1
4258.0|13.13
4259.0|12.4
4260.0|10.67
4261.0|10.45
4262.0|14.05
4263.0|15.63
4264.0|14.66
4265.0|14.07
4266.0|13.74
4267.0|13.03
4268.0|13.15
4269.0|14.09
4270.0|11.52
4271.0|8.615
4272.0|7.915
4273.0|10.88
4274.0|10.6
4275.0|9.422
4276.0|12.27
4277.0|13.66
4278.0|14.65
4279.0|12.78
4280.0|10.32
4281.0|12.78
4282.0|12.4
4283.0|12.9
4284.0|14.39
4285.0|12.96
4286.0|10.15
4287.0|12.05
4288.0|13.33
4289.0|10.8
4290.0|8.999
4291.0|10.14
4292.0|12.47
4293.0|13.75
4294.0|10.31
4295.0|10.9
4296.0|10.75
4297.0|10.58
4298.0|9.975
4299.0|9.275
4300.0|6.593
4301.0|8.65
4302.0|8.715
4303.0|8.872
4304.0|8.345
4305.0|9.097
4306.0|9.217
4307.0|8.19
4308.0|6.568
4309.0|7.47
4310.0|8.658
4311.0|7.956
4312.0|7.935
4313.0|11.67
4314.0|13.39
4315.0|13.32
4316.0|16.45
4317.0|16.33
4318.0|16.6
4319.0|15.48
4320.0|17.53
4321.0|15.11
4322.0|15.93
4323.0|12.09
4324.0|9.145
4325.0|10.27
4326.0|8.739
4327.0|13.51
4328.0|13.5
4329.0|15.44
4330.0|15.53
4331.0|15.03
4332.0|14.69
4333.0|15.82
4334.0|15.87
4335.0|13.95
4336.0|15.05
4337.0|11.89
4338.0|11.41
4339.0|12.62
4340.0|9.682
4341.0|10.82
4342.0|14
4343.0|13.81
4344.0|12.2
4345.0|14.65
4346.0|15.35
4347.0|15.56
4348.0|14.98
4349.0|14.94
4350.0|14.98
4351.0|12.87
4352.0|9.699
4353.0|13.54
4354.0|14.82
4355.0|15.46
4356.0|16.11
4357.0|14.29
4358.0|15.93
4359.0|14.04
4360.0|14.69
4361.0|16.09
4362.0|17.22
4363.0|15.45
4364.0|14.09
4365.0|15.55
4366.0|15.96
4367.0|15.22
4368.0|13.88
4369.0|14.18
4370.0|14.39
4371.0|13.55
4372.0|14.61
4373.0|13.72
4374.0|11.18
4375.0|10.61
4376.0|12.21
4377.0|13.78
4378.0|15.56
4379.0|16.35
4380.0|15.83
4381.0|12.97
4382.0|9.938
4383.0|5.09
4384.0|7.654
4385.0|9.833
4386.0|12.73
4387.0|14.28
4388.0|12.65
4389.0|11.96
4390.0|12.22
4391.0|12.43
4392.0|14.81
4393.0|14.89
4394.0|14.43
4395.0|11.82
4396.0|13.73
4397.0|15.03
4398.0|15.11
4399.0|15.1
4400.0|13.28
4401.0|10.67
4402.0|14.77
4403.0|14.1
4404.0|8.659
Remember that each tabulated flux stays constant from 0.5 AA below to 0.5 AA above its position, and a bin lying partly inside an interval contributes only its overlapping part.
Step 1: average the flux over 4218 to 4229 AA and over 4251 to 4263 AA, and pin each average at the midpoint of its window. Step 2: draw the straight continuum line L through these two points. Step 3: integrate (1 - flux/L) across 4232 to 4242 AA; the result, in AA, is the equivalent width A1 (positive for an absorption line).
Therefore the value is -1.1 AA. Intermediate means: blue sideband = 11.2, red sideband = 12.3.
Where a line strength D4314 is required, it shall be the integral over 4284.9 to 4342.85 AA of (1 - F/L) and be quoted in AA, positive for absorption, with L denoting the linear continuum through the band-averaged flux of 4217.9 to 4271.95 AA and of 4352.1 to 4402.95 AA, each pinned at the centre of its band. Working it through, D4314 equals 5.6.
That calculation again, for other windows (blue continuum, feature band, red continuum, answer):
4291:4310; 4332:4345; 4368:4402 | -2.61 AA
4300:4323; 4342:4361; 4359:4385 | -2.35 AA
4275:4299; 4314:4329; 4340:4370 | -0.91 AA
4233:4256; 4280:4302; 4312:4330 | 3.54 AA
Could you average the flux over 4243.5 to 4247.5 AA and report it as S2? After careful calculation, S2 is 13.7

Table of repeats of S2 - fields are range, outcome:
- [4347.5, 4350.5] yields 15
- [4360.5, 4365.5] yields 15.7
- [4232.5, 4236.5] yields 12.4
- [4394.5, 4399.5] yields 14.2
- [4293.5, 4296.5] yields 10.7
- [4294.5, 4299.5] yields 10.3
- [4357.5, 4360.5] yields 14.9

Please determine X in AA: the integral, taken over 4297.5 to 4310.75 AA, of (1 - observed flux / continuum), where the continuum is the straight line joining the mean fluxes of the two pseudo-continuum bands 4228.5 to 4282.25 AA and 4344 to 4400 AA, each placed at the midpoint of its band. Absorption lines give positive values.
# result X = 4.7 AA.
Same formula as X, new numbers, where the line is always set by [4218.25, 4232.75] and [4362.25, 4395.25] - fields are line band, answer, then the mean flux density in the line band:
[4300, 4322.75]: 2.2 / 11.3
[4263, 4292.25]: 0.4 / 12.1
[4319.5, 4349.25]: -2.0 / 13.6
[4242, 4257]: -0.4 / 12.3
